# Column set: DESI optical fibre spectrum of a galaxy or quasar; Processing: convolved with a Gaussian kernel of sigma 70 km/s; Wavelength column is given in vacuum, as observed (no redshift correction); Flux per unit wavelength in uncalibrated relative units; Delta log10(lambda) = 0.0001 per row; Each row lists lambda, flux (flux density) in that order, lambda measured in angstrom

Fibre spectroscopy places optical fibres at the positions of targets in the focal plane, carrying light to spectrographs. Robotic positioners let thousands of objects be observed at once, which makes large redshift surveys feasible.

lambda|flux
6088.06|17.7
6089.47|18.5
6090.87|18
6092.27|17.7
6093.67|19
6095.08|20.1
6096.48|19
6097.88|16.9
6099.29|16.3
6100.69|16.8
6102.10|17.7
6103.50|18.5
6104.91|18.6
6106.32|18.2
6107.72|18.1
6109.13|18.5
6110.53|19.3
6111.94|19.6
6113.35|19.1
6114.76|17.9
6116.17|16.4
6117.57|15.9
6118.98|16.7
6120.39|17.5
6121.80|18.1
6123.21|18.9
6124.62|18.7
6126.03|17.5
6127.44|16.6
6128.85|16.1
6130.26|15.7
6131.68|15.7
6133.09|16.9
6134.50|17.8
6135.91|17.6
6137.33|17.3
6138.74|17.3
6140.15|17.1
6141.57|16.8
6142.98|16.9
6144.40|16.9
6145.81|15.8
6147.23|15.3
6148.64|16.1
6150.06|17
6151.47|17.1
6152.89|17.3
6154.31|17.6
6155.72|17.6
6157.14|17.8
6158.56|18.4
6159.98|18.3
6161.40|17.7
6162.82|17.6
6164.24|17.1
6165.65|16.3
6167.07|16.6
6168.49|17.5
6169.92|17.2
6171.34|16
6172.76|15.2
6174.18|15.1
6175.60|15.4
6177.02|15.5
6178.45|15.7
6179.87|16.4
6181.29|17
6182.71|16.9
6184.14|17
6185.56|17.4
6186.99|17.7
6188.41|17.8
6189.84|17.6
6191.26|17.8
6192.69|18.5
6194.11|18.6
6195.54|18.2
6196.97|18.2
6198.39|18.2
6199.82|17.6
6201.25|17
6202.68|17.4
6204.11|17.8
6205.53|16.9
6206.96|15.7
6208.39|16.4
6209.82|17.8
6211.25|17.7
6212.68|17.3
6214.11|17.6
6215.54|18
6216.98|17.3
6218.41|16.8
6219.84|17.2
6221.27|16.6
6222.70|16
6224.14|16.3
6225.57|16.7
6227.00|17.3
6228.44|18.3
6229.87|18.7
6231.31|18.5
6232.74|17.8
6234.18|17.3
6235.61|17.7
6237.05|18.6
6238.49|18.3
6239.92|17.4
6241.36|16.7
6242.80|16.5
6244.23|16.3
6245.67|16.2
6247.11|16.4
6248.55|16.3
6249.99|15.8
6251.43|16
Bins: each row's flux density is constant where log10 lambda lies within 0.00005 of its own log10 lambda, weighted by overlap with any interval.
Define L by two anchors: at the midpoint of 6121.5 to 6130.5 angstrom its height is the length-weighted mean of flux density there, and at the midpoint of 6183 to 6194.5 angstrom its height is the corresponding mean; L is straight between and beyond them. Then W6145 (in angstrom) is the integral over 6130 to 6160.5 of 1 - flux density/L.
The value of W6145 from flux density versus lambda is 0.9 angstrom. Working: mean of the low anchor 17.4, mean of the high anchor 17.7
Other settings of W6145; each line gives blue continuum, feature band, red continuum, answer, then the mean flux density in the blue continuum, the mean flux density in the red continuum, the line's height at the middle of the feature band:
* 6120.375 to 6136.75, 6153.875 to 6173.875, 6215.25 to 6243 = 0.2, 17.2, 17.4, 17.3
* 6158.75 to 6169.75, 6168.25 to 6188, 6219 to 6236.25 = 1.0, 17.3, 17.4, 17.3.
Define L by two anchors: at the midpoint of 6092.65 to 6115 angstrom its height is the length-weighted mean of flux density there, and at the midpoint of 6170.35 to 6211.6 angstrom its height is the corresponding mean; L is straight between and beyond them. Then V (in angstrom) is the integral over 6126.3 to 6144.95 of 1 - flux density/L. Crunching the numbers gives 1.1 angstrom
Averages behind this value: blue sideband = 18.3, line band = 16.8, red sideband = 17.1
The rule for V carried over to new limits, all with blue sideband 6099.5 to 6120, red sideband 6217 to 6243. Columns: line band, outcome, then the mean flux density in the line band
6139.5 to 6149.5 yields 0.75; 16.4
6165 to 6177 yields 1.03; 16.1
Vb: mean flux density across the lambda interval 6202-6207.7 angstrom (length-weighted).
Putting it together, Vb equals 17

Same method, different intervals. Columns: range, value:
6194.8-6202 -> 17.8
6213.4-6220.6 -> 17.4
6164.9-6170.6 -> 16.9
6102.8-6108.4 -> 18.4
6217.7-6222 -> 16.9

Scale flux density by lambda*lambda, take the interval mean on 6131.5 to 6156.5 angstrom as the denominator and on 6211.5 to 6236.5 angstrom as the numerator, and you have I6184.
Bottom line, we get 1.05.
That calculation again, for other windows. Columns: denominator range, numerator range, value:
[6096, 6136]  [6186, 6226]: 1.02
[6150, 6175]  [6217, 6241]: 1.04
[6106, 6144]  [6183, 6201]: 1.04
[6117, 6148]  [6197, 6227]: 1.04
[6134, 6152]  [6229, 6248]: 1.07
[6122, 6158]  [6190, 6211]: 1.05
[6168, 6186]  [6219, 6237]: 1.09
